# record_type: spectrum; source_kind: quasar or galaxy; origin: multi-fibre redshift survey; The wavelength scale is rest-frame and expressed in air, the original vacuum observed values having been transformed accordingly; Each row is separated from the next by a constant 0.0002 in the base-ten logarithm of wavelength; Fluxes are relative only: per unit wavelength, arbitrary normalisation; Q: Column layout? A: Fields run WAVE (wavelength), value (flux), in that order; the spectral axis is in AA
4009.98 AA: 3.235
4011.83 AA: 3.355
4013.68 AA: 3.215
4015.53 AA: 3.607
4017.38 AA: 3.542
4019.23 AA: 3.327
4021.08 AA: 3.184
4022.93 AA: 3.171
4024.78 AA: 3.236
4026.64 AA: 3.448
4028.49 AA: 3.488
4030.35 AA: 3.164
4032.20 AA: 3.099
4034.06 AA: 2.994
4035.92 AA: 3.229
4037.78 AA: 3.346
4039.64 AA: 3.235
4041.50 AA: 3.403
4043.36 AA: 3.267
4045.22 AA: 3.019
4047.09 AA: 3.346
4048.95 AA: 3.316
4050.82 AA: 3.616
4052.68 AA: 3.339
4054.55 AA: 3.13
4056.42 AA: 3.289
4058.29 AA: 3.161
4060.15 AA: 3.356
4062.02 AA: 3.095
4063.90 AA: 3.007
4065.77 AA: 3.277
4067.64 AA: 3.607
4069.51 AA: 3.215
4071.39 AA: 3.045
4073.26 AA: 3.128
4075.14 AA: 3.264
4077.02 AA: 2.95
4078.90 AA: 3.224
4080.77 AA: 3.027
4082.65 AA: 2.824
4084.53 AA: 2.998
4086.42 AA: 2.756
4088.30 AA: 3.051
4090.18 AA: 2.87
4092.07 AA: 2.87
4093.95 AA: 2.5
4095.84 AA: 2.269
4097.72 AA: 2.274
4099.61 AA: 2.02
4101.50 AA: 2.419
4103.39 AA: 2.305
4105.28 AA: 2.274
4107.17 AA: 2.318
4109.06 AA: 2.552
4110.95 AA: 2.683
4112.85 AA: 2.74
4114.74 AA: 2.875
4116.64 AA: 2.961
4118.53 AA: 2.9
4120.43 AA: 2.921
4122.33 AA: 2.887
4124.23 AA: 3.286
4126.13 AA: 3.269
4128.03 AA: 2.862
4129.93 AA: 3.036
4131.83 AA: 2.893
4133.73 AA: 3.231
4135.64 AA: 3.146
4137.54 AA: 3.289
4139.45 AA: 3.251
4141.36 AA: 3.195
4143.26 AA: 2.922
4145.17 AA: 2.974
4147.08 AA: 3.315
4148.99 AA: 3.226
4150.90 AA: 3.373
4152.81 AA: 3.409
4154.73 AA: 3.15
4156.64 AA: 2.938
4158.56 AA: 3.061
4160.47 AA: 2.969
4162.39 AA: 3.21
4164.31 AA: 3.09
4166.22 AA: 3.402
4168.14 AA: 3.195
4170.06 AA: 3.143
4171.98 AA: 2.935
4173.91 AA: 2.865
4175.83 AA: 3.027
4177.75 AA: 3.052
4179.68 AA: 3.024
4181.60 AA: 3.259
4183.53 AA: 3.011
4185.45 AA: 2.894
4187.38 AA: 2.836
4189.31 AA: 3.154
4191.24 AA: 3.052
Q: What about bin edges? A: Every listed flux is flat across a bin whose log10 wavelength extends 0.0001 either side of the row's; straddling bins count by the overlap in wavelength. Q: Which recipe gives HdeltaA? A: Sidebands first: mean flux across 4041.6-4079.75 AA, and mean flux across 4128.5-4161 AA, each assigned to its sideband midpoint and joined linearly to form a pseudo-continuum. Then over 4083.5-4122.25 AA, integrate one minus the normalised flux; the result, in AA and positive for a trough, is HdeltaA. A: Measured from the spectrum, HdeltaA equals 6.7 AA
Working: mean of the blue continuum 3.24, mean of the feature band 2.63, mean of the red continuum 3.14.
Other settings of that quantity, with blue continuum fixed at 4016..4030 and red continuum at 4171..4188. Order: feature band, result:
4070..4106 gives 5.1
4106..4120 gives 1.9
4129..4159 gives -0.8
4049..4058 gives -0.1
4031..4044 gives 0.3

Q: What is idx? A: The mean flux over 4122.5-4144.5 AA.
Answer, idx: 3.12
